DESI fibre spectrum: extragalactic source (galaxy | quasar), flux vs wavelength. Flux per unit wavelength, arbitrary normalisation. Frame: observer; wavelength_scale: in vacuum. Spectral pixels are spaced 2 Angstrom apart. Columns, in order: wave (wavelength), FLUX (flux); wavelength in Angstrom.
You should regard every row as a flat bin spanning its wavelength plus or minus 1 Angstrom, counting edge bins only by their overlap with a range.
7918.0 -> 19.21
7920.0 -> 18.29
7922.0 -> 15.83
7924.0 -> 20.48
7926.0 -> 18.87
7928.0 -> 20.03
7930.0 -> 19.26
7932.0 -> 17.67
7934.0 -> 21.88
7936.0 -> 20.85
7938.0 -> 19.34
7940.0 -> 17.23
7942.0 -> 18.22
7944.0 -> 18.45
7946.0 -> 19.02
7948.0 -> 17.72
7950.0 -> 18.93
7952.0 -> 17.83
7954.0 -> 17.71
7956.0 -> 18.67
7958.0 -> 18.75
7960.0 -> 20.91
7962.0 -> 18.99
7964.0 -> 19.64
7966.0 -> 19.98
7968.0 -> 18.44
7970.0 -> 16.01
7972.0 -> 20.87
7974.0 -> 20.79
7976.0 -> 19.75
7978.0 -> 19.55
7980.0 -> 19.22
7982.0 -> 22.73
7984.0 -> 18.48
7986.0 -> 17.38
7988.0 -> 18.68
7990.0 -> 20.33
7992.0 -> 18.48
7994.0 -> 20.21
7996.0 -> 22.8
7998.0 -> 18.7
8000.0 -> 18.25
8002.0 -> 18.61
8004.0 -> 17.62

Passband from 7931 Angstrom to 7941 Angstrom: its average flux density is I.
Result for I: 19.4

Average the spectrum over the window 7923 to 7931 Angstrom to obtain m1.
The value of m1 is 19.7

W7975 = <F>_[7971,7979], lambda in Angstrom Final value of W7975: 20.2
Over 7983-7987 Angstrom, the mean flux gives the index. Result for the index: 17.9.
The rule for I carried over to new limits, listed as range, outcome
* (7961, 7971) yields 18.6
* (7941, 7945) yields 18.3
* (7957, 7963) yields 19.5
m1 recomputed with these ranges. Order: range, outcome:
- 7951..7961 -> 18.8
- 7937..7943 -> 18.3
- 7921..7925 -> 18.2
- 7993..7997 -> 21.5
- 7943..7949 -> 18.4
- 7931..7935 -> 19.8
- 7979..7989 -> 19.3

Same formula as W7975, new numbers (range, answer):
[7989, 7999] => 20.1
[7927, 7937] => 19.9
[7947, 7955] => 18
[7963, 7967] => 19.8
